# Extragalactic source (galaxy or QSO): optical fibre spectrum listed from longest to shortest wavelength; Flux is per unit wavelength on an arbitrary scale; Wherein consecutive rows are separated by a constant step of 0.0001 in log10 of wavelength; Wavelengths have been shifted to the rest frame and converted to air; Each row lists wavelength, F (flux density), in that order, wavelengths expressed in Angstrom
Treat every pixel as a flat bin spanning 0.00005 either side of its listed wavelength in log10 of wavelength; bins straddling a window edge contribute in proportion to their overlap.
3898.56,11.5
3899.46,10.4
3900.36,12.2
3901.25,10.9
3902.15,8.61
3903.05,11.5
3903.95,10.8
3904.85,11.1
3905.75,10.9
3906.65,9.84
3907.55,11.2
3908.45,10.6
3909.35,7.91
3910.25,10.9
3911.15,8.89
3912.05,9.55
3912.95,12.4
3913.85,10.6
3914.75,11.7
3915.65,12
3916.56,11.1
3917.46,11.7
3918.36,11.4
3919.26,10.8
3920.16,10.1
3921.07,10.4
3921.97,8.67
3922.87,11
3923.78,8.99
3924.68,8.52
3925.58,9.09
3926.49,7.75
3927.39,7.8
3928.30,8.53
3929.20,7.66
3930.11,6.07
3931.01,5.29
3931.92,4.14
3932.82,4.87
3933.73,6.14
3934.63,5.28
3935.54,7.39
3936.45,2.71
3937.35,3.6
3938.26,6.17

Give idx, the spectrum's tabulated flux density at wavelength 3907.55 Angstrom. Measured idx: 11.2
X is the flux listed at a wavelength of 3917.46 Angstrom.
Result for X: 11.7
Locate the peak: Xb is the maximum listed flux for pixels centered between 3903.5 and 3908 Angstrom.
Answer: 11.2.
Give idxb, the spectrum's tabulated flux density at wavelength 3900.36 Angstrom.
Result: 12.2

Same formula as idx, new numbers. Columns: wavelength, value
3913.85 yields 10.6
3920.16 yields 10.1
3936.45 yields 2.71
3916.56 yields 11.1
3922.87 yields 11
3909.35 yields 7.91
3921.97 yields 8.67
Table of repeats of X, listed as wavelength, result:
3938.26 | 6.17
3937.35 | 3.6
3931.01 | 5.29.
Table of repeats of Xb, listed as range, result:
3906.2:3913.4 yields 12.4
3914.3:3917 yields 12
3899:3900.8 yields 12.2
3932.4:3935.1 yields 6.14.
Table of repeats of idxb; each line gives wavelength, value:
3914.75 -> 11.7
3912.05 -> 9.55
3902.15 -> 8.61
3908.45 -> 10.6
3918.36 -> 11.4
